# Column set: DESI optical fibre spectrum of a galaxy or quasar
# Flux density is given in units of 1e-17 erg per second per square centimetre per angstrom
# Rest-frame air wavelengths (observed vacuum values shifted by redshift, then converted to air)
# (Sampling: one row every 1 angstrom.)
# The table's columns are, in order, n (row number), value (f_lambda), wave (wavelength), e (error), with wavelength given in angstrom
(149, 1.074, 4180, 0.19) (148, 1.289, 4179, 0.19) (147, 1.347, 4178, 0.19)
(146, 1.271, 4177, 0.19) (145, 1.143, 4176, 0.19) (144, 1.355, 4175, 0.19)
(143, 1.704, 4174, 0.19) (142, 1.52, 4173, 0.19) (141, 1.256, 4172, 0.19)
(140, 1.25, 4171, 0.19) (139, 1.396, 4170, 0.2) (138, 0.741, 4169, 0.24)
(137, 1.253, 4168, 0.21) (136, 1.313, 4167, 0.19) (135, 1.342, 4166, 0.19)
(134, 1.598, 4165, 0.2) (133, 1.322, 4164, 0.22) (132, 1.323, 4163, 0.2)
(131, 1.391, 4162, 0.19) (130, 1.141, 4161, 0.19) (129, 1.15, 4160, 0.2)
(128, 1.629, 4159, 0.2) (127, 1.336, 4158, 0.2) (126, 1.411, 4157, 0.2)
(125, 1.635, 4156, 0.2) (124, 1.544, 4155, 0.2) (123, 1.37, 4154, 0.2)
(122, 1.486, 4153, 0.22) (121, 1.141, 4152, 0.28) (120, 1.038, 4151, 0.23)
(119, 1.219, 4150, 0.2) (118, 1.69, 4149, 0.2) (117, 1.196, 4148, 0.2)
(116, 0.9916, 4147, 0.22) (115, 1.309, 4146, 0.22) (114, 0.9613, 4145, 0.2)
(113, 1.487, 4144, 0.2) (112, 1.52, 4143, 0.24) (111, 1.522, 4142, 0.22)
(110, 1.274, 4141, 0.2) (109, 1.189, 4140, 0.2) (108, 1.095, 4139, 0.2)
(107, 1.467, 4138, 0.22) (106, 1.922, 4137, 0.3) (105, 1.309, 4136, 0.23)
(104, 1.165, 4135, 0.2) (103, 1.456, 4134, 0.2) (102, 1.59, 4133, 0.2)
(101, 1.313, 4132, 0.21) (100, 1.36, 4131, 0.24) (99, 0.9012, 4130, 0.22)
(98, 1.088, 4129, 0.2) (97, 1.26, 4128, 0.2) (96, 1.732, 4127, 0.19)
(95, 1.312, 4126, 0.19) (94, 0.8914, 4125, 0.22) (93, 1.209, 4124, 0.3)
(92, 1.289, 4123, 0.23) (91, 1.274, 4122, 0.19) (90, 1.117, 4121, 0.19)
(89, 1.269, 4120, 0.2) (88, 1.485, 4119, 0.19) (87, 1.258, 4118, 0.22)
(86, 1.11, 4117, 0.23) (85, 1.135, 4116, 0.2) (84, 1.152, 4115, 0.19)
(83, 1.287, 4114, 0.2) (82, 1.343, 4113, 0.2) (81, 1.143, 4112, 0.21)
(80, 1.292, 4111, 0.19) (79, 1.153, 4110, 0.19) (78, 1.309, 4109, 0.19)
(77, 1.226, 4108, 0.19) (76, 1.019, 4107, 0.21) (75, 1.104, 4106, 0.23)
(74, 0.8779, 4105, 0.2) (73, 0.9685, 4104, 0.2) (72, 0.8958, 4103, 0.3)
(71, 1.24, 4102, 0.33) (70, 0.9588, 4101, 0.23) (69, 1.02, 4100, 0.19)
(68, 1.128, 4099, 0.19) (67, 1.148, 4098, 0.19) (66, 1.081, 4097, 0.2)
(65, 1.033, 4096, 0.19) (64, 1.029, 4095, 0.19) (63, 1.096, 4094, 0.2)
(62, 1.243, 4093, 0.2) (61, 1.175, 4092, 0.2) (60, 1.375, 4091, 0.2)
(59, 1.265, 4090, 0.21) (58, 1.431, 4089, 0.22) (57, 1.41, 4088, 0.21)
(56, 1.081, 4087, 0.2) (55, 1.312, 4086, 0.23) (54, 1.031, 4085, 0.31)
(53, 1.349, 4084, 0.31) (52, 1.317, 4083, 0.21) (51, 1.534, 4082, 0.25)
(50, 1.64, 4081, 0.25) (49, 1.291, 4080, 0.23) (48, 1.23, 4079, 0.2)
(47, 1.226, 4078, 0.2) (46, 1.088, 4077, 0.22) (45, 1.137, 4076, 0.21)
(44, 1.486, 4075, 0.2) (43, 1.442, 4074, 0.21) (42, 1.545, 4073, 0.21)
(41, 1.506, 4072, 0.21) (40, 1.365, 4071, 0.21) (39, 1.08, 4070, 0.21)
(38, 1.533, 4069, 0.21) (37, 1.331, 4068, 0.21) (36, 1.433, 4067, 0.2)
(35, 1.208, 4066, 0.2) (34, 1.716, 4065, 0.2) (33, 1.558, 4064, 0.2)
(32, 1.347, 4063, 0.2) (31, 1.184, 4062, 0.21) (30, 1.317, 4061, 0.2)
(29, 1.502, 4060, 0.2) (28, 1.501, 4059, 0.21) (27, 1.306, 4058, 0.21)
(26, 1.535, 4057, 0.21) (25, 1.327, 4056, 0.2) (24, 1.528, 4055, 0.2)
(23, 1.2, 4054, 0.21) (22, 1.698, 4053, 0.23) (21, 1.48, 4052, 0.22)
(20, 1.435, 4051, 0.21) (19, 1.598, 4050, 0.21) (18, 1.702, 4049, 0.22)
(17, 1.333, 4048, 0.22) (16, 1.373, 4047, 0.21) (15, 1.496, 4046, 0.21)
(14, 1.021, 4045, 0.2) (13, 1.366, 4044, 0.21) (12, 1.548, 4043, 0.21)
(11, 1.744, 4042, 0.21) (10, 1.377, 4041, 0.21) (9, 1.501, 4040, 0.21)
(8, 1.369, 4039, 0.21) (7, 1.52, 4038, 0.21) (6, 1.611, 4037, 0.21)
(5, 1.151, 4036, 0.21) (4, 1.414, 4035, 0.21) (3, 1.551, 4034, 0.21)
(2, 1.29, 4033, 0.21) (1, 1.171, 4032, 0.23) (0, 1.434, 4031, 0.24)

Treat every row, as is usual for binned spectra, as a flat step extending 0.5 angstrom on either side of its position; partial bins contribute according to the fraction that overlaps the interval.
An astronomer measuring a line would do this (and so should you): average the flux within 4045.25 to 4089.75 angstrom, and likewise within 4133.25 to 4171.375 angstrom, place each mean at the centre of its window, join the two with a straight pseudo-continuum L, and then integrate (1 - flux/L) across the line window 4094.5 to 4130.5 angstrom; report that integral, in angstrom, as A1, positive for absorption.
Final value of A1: 5.3 angstrom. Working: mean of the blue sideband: 1.39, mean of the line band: 1.16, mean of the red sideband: 1.33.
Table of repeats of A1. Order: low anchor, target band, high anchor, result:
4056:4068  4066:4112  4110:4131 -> 3.4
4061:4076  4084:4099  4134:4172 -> 2.0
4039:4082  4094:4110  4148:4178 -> 3.6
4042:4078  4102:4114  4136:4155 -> 2.0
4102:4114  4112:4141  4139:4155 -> -1.7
